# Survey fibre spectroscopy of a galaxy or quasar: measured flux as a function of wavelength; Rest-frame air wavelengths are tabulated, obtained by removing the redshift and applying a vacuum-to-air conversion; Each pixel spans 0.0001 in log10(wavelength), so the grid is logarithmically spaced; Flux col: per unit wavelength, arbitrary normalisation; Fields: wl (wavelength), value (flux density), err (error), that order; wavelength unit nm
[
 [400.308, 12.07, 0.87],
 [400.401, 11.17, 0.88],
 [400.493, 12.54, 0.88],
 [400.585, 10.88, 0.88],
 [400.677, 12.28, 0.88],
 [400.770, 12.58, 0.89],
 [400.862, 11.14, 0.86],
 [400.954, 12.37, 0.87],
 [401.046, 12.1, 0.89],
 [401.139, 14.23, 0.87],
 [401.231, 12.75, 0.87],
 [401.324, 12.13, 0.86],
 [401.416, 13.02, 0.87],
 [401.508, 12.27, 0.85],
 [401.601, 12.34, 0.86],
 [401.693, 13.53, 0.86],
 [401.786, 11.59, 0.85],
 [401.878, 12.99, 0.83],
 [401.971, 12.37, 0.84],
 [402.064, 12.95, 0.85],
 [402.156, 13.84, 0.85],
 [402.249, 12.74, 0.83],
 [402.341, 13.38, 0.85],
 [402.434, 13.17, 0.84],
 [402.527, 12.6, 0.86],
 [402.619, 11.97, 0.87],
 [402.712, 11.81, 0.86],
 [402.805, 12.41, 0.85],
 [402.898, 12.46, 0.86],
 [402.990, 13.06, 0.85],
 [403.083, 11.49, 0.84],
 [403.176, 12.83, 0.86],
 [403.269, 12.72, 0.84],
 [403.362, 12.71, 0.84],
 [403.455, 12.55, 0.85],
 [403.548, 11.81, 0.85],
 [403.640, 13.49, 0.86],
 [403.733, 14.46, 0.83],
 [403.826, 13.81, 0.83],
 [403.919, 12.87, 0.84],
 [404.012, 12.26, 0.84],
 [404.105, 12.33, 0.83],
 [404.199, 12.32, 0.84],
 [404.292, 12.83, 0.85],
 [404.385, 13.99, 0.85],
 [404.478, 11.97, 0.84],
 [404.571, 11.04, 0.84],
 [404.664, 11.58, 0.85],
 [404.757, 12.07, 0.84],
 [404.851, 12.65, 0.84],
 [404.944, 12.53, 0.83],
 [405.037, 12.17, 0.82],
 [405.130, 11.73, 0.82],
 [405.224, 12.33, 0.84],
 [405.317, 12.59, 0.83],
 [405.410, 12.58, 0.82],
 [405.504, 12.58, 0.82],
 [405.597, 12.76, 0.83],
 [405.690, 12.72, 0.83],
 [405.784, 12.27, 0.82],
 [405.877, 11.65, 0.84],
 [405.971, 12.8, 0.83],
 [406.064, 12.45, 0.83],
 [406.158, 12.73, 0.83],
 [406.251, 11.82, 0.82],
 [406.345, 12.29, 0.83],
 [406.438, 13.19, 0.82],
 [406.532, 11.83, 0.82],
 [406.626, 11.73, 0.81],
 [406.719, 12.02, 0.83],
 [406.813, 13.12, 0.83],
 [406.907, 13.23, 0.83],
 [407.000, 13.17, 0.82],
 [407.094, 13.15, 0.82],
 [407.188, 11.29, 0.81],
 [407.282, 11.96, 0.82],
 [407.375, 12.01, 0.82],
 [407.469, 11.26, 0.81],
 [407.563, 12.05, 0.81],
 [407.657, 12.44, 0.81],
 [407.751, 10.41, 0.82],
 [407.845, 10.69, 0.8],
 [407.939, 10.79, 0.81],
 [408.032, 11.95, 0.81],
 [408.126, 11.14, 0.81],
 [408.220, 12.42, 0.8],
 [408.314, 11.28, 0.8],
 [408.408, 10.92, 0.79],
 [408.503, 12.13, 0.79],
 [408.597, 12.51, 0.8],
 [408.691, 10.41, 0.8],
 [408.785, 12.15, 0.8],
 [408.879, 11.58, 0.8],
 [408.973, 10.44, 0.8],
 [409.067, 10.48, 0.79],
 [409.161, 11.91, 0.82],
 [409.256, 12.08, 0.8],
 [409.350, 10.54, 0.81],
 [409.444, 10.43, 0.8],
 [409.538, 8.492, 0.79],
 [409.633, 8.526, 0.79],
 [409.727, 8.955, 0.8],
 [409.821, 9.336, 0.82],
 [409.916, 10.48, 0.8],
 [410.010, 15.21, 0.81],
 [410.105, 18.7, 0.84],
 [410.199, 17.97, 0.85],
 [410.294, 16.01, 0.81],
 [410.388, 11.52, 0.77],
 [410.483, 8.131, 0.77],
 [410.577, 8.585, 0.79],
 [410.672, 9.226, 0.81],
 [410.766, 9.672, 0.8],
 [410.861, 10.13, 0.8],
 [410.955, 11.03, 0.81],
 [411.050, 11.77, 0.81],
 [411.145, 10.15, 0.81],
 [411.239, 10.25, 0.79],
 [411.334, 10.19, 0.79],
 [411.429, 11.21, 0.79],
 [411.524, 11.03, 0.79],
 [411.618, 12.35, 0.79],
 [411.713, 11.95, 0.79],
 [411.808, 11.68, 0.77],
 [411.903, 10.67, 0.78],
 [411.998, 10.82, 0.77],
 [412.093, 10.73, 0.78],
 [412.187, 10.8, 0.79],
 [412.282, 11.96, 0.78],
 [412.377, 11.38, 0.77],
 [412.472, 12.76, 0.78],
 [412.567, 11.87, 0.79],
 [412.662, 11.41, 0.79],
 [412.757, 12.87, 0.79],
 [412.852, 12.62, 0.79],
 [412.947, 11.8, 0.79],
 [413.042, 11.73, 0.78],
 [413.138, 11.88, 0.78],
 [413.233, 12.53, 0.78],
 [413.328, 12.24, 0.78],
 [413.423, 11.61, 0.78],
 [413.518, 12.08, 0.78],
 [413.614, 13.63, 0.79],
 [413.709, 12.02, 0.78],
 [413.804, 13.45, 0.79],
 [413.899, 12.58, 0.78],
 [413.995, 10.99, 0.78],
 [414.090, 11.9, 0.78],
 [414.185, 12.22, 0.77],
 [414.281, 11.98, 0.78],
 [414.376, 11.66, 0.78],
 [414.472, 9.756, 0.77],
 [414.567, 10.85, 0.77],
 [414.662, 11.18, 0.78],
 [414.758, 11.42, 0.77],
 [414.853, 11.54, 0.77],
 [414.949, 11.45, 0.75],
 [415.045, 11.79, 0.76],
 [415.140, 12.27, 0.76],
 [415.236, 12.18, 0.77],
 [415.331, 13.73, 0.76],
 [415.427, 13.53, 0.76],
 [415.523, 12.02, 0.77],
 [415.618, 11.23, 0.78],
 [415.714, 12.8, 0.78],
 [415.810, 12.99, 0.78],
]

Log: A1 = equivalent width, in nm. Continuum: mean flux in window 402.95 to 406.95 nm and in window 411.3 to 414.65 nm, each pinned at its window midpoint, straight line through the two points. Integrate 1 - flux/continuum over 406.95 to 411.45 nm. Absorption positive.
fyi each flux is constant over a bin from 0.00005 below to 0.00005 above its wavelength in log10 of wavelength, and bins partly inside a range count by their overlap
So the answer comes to 0.26 nm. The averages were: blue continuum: 12.5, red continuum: 11.8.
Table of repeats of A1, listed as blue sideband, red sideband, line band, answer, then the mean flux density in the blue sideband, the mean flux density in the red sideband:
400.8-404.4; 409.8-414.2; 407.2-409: 0.100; 12.7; 11.8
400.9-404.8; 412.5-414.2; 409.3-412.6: 0.276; 12.6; 12.2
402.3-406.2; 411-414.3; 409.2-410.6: 0.032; 12.5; 11.7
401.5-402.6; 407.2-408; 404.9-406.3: -0.051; 12.8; 11.5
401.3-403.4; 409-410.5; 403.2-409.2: 0.027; 12.6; 11.9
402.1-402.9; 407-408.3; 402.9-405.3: -0.026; 12.7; 11.7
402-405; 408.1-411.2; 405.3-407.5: -0.066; 12.6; 11.3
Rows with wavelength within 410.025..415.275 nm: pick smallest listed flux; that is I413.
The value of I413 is 8.131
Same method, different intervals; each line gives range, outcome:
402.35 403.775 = 11.49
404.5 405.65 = 11.04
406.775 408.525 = 10.41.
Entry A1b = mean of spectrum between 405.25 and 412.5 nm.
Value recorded 11.7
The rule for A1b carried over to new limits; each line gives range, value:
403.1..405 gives 12.6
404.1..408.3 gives 12.2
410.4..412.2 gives 10.6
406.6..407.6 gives 12.3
